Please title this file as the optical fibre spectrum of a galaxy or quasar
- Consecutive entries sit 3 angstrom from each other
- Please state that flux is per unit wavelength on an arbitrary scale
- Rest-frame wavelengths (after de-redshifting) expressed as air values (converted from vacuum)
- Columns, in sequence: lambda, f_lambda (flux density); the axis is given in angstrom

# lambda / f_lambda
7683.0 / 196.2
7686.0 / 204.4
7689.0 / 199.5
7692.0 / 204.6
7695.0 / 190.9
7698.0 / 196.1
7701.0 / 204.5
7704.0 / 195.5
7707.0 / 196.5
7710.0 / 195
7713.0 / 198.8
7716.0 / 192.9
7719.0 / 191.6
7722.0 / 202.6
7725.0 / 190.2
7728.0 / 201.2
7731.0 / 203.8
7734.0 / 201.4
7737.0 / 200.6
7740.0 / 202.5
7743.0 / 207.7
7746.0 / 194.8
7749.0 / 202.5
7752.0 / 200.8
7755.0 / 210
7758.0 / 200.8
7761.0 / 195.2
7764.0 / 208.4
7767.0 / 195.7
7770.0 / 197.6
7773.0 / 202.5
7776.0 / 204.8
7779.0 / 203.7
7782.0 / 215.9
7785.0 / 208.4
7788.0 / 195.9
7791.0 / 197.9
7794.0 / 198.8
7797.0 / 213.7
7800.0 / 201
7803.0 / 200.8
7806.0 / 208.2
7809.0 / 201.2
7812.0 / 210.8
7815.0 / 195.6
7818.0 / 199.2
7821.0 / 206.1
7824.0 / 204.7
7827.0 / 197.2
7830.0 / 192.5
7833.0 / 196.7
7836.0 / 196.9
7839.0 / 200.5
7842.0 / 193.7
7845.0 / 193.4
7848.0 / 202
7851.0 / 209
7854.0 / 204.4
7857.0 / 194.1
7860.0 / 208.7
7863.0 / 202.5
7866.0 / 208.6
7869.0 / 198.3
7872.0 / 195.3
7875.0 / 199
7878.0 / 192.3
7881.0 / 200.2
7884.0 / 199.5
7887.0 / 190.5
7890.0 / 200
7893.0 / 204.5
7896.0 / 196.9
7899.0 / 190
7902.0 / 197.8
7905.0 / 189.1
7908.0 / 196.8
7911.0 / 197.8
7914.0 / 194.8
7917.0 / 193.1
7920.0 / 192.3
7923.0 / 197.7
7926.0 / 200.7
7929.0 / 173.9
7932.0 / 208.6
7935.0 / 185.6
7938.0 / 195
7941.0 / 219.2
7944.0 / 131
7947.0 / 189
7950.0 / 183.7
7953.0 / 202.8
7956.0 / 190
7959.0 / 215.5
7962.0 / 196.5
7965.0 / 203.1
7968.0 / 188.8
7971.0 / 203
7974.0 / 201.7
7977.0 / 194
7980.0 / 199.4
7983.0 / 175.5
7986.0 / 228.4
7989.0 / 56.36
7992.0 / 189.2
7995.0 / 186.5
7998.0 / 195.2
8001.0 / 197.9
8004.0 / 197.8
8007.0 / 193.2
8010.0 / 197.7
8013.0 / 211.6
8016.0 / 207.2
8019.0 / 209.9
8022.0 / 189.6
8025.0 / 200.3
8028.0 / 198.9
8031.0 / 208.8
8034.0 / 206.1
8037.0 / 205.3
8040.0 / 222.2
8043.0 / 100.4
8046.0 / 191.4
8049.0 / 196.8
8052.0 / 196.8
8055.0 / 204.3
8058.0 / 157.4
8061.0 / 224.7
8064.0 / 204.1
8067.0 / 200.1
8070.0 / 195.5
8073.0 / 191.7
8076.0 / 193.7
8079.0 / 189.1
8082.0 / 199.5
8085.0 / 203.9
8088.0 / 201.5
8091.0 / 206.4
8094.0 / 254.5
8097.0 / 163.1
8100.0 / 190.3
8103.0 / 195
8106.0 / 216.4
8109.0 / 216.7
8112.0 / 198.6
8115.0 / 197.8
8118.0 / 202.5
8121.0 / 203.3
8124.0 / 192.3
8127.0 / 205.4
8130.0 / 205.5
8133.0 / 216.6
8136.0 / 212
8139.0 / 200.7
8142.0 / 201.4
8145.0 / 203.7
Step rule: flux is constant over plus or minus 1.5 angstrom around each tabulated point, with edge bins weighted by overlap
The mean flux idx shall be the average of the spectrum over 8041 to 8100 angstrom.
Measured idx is 194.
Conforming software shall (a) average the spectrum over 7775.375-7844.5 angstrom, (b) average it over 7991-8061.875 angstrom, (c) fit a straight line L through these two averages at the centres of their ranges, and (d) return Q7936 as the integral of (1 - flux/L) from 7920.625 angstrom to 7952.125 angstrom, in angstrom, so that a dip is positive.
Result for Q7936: 1.45 angstrom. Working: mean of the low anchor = 202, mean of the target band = 189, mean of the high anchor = 195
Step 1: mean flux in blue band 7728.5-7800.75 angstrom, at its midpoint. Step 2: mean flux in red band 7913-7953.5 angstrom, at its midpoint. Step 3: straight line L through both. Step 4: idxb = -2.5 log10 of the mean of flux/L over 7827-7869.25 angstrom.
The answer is -0.02 mag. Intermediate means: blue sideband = 203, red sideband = 190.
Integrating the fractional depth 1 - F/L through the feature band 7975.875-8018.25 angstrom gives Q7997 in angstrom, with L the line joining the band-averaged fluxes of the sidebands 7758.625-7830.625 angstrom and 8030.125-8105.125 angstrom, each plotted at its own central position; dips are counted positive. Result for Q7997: 2.05 angstrom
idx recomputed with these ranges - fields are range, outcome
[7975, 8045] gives 190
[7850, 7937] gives 197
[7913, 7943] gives 195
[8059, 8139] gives 203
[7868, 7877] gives 197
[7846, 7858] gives 202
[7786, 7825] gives 203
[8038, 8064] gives 188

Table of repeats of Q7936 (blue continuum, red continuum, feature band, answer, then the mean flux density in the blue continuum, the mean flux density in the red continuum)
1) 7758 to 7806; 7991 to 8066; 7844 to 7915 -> 0.5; 203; 196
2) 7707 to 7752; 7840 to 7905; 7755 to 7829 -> -1.4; 199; 199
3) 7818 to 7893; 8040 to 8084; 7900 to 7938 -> 0.5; 200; 190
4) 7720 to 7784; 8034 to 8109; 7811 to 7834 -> 0.1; 202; 197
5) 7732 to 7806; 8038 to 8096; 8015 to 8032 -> -0.4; 203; 196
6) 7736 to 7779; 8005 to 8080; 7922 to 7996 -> 3.4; 202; 196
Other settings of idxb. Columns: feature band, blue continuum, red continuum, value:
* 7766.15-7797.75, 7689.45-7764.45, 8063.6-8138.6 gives -0.017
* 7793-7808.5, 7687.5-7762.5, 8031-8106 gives -0.032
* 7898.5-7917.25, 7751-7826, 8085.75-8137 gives 0.050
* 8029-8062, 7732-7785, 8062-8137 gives 0.058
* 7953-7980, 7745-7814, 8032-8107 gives -0.003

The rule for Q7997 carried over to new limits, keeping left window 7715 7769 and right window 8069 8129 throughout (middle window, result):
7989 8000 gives 1.6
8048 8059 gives 0.6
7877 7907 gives 0.7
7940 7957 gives 1.3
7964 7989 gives 1.3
